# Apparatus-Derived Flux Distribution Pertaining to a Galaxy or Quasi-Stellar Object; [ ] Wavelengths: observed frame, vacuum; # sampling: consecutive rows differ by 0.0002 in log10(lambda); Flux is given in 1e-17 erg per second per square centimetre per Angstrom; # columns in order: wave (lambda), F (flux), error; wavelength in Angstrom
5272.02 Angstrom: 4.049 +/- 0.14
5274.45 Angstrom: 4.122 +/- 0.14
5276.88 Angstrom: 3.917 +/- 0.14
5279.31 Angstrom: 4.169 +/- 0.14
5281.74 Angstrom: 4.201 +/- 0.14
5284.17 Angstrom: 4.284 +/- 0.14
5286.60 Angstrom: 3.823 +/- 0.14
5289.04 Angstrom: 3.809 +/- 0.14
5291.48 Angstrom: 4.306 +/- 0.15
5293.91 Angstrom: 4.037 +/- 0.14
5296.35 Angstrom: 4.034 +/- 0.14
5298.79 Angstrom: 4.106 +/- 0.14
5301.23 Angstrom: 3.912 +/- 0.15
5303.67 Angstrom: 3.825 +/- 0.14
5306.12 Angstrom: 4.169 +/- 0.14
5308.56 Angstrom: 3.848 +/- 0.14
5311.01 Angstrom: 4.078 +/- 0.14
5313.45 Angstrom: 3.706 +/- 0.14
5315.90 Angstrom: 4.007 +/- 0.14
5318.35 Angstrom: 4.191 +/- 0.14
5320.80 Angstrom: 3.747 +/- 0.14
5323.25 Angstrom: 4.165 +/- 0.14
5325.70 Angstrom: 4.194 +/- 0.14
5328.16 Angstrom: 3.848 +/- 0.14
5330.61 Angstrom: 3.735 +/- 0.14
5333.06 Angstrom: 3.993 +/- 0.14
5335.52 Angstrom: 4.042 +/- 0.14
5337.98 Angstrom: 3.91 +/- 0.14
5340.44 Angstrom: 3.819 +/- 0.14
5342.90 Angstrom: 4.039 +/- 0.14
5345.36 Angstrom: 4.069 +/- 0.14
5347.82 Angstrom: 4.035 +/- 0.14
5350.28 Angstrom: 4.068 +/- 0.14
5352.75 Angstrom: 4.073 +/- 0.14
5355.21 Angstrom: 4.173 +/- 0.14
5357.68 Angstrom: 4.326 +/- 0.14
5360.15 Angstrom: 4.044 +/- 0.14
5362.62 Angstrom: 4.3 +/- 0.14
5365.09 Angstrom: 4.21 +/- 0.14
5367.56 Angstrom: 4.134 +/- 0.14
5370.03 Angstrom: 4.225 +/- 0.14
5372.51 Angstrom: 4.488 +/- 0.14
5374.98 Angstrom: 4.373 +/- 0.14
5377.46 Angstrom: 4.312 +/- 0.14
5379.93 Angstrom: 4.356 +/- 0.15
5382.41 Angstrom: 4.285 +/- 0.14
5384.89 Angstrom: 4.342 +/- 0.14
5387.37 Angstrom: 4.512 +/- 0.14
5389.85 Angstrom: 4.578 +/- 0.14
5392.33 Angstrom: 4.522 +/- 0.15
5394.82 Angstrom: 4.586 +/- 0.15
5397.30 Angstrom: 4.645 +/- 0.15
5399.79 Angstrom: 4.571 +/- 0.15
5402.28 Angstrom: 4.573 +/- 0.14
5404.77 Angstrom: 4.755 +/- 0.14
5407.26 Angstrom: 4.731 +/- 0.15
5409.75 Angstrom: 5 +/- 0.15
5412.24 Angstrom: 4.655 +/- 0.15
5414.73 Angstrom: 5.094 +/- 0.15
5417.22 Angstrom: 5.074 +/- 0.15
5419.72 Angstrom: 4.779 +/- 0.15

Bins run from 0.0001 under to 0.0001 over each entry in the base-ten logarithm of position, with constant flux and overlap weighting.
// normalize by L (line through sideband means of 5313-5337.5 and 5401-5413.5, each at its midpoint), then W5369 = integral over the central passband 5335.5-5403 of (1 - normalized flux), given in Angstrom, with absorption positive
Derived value 1.7 Angstrom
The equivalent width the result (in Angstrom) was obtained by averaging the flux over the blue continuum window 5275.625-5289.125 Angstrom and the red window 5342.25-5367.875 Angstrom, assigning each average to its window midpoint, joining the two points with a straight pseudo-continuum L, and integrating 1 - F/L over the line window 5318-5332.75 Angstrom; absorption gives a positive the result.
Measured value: 0.5 Angstrom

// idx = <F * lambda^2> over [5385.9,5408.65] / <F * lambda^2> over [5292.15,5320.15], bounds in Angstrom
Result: 1.19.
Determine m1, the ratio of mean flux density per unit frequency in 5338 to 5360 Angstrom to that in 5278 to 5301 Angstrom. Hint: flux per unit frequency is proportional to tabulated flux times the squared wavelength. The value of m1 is 1.02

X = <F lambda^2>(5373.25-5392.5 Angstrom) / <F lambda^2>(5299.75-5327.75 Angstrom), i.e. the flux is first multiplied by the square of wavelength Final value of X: 1.14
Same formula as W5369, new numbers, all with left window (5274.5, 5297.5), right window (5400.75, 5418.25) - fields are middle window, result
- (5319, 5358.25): 3.4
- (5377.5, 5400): 1.1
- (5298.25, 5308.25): 0.5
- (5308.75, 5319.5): 0.7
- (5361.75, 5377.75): 1.0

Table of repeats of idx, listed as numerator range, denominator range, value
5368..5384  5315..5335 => 1.11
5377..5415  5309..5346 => 1.19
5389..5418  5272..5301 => 1.21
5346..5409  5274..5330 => 1.12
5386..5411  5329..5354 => 1.19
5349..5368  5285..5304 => 1.07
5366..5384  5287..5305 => 1.11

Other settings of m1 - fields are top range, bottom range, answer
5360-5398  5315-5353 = 1.11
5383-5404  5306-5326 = 1.17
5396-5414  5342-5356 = 1.18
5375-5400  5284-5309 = 1.15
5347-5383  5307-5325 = 1.08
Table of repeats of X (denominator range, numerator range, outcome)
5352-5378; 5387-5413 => 1.11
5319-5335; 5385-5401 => 1.18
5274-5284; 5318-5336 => 0.98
